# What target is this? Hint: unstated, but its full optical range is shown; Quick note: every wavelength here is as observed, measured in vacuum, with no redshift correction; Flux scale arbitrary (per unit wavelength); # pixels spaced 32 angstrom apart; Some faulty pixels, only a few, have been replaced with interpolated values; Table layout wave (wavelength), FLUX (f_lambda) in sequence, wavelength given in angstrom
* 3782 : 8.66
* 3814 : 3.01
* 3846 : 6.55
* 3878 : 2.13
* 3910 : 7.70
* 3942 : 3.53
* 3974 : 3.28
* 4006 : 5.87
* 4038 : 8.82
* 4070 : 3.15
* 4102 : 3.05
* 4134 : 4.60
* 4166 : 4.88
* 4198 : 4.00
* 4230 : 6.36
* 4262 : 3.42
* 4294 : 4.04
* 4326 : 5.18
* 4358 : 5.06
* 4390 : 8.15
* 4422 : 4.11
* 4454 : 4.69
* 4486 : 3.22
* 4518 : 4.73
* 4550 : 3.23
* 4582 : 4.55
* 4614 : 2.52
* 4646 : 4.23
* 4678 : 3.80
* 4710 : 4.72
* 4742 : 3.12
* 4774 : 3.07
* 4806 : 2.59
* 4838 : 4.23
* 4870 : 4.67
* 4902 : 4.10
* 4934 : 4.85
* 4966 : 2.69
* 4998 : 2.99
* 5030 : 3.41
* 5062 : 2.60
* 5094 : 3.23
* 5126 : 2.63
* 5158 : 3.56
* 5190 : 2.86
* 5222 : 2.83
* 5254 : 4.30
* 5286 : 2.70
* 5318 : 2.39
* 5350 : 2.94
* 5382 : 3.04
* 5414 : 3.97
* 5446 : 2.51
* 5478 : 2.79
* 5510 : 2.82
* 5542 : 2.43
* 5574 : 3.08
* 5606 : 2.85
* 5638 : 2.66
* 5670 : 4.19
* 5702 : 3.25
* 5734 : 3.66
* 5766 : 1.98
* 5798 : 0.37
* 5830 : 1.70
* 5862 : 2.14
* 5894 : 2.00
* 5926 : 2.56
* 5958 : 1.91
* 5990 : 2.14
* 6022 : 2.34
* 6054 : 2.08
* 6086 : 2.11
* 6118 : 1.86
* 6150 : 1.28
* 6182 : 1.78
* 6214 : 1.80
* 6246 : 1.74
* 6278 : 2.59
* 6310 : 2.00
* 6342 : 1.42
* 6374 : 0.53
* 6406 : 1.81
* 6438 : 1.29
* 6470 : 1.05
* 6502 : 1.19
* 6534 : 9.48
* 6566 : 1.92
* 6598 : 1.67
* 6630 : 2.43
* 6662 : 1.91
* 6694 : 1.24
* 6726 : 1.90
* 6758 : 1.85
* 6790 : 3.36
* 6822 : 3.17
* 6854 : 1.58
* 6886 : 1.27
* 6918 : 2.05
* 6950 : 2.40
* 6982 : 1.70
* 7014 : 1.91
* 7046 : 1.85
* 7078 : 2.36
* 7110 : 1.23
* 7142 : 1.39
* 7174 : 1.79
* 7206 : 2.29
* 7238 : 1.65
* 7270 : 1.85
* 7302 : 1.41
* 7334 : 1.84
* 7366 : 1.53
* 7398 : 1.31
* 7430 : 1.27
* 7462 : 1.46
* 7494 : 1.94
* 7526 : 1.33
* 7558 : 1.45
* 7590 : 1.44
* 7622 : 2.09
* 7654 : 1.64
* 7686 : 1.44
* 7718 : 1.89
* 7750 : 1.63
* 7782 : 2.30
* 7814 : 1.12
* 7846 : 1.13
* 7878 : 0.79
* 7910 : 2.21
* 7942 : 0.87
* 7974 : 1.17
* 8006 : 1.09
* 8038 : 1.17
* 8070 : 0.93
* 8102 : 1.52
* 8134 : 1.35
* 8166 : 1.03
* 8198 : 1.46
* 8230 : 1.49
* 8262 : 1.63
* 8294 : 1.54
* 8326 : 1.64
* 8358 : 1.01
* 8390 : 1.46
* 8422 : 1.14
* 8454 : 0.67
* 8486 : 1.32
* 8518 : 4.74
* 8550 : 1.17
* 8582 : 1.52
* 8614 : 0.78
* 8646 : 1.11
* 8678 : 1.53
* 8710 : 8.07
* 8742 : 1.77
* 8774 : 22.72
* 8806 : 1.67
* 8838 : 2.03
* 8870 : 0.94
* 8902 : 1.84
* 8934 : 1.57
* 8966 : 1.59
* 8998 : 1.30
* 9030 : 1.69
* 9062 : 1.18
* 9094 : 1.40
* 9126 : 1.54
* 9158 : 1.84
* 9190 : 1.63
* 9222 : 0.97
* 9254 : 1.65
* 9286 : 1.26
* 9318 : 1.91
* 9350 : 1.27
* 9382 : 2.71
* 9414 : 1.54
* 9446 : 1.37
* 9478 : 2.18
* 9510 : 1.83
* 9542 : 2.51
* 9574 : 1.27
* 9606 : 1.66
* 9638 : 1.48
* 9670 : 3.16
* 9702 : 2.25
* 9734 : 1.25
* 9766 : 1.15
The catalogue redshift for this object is 0.754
